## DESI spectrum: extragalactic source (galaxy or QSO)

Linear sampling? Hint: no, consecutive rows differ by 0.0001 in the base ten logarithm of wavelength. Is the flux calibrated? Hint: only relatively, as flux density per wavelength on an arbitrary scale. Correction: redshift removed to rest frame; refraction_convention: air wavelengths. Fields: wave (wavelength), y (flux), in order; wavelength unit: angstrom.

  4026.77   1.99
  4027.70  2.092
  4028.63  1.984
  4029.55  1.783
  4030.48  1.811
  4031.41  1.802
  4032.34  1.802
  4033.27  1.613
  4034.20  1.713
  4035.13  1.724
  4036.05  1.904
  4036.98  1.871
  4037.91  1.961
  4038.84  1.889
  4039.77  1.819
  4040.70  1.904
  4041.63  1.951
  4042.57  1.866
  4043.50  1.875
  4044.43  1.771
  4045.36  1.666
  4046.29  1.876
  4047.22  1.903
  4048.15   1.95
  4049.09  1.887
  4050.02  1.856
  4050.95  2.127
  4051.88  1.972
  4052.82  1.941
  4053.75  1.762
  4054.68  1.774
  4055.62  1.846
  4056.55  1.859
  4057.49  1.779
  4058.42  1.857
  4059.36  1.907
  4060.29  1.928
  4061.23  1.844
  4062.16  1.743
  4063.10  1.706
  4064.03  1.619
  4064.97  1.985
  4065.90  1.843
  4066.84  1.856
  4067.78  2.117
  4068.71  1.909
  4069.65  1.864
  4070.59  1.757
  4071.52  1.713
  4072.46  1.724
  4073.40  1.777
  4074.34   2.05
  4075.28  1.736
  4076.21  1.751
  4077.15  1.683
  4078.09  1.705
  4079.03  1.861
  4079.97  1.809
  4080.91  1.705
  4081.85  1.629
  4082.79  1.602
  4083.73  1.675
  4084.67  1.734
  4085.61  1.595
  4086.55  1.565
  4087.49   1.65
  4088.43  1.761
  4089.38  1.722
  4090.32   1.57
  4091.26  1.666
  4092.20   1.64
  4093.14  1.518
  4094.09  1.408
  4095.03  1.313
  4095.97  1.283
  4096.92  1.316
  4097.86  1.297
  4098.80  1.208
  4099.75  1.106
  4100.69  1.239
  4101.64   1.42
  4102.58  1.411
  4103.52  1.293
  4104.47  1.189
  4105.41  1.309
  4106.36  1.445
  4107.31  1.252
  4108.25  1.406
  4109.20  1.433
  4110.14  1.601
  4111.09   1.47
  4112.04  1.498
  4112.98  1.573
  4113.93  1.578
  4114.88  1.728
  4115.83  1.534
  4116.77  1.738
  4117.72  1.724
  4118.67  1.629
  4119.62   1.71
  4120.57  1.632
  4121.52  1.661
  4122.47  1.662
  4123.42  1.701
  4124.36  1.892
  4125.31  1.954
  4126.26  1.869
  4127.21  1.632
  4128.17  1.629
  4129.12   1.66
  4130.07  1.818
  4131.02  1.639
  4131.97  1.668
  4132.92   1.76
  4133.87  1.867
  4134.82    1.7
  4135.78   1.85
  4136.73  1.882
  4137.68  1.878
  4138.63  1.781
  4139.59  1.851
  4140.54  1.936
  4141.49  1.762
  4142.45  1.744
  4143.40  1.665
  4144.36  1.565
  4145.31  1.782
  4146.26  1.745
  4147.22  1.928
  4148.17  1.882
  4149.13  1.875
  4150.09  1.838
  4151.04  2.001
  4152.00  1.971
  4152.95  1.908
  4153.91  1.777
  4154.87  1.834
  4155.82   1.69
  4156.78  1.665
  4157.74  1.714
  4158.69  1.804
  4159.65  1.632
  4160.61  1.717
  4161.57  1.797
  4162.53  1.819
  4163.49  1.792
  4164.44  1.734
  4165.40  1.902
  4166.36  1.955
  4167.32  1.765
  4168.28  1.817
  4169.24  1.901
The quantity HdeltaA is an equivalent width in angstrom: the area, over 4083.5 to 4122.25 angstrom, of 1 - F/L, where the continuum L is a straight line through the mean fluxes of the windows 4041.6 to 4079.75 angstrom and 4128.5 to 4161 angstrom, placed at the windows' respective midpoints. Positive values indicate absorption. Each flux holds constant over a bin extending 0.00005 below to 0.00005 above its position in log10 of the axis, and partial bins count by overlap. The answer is 6.7 angstrom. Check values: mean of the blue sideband 1.84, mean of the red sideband 1.79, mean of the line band 1.5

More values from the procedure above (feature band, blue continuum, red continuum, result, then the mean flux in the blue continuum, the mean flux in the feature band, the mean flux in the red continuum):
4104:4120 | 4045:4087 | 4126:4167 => 2.5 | 1.81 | 1.52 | 1.79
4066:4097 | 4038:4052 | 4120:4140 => 2.4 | 1.89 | 1.69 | 1.76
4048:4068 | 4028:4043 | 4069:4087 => -0.9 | 1.84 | 1.87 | 1.74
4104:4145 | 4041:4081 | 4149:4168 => 3.5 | 1.84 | 1.66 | 1.81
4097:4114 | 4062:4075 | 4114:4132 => 3.7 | 1.83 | 1.37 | 1.71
